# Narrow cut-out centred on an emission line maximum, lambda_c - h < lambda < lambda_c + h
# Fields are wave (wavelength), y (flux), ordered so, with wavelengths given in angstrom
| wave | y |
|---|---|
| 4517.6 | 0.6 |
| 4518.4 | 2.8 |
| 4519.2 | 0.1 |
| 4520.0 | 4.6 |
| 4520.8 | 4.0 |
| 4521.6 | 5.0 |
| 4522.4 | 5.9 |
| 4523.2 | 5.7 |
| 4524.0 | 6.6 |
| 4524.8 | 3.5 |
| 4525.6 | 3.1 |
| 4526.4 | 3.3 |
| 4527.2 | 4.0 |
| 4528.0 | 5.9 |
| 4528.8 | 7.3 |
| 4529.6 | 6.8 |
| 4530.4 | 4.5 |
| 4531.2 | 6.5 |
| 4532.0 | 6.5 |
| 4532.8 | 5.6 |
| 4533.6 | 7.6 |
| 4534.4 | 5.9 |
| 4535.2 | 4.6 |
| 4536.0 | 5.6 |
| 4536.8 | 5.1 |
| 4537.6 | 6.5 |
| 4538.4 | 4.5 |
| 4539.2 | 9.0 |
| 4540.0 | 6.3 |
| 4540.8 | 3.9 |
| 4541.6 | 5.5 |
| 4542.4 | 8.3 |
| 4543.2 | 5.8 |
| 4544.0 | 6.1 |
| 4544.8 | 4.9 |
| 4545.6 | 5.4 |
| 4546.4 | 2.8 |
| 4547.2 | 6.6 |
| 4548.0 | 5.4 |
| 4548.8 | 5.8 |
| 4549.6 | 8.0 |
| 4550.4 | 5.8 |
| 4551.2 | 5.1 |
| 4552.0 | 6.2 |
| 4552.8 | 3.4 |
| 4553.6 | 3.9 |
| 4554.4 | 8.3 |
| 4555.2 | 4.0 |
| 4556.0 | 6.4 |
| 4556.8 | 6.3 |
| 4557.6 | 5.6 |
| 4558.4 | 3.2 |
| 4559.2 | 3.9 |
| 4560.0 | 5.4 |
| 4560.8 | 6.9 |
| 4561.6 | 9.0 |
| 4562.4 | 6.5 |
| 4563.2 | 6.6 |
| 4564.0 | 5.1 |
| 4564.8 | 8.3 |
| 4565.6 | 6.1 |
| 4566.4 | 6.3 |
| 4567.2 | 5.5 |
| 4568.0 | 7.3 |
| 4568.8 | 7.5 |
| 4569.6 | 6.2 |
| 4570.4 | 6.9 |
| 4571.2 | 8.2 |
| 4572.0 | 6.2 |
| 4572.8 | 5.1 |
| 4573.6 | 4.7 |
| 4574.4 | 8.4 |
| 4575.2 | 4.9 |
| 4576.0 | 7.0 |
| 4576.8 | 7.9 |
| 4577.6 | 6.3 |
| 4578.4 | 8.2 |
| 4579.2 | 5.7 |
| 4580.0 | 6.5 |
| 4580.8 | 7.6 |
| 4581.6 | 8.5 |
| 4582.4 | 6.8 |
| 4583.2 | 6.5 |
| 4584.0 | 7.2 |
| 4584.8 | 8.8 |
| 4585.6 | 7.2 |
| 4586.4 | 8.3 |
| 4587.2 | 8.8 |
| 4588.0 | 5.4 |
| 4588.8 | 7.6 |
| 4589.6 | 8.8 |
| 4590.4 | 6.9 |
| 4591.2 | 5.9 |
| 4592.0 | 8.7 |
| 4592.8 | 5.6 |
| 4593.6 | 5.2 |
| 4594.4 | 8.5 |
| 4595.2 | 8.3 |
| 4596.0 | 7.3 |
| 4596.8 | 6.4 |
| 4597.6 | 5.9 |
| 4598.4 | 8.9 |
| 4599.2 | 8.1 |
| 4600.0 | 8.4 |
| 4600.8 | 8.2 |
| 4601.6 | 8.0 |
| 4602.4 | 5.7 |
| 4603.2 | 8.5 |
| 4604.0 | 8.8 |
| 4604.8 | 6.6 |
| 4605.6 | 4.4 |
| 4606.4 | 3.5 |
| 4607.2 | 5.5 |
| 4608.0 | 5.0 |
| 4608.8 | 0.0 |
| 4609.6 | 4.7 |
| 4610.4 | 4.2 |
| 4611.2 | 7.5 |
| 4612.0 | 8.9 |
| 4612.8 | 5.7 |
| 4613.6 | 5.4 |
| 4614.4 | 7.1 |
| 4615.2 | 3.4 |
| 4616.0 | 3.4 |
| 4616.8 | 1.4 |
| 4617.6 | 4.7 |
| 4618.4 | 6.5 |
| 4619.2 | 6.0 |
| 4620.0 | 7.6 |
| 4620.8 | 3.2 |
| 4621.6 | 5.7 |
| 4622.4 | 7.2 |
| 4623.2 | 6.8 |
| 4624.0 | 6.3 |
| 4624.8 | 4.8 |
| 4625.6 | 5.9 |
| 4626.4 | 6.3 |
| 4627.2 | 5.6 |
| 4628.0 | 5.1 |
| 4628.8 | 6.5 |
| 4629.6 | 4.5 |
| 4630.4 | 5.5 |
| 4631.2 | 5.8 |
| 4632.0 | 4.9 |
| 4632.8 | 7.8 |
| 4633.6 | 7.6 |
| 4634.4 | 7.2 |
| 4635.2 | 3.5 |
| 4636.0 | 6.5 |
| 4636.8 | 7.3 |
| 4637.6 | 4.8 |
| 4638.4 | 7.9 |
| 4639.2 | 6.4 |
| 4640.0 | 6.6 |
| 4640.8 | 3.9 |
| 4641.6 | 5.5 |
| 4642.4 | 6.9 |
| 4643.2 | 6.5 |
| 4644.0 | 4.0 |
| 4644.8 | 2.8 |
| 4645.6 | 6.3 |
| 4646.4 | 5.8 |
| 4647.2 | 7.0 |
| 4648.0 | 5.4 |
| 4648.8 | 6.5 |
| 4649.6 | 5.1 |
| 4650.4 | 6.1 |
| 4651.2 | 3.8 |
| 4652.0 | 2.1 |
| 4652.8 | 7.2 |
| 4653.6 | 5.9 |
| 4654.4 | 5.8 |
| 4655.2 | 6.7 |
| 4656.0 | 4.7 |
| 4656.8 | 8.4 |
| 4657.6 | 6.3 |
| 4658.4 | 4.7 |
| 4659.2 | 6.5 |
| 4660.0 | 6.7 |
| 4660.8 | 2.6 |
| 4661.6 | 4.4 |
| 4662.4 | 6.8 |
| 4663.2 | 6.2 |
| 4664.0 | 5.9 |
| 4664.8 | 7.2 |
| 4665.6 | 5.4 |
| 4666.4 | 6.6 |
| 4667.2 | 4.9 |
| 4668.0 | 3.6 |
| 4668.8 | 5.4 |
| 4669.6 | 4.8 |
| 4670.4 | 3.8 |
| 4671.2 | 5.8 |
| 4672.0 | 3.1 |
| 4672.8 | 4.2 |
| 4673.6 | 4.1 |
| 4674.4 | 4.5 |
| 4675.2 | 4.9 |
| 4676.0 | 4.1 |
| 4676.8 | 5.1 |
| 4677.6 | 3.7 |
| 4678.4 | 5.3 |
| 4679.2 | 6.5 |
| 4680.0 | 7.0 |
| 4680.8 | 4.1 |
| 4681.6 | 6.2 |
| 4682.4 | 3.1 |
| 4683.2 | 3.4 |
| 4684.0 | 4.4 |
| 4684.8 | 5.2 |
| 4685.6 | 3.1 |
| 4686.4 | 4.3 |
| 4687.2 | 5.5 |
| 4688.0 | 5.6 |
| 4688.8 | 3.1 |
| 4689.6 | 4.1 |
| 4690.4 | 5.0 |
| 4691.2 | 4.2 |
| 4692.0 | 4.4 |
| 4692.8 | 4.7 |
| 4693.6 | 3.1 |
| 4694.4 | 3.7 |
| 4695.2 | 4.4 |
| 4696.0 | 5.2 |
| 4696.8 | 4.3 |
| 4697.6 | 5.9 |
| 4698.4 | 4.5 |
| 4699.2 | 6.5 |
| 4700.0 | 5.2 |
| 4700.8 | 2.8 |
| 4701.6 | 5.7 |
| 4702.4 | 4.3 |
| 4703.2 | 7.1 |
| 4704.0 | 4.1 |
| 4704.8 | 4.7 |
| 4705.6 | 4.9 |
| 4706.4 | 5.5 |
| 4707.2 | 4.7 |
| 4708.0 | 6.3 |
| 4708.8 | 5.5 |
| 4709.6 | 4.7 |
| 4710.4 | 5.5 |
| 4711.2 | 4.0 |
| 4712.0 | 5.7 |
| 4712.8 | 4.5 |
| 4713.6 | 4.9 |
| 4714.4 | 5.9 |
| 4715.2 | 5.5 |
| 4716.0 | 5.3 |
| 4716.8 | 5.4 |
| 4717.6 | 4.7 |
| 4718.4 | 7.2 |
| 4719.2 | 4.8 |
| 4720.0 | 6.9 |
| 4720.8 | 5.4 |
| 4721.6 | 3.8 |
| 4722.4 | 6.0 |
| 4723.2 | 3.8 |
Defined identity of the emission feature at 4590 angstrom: C IV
